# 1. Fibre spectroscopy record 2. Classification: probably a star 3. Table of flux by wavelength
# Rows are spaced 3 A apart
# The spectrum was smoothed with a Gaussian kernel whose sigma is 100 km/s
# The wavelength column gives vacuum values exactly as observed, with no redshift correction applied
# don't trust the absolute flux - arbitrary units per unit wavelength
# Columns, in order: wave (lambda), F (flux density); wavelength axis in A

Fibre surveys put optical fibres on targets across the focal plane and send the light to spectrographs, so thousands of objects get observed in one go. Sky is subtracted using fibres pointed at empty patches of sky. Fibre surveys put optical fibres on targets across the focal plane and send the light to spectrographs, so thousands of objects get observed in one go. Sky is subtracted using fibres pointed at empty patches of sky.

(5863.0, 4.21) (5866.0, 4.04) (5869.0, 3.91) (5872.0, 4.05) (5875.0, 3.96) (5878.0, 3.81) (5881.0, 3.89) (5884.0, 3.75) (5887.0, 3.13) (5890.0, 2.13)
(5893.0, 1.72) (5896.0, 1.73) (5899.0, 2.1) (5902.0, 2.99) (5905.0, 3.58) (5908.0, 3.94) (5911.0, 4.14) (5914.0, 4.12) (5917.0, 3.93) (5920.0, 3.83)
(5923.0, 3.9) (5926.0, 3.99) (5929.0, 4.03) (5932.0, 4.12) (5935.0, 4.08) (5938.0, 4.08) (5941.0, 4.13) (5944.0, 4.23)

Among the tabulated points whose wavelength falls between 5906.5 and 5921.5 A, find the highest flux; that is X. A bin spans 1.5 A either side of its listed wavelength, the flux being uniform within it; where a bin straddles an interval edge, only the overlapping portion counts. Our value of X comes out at 4.14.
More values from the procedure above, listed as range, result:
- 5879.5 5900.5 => 3.89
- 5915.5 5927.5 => 3.99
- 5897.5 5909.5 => 3.94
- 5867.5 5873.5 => 4.05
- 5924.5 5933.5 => 4.12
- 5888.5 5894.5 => 2.13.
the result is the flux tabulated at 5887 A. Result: 3.13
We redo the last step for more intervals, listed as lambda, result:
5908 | 3.94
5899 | 2.1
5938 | 4.08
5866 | 4.04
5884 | 3.75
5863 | 4.21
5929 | 4.03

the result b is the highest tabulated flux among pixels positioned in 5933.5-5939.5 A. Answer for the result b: 4.08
